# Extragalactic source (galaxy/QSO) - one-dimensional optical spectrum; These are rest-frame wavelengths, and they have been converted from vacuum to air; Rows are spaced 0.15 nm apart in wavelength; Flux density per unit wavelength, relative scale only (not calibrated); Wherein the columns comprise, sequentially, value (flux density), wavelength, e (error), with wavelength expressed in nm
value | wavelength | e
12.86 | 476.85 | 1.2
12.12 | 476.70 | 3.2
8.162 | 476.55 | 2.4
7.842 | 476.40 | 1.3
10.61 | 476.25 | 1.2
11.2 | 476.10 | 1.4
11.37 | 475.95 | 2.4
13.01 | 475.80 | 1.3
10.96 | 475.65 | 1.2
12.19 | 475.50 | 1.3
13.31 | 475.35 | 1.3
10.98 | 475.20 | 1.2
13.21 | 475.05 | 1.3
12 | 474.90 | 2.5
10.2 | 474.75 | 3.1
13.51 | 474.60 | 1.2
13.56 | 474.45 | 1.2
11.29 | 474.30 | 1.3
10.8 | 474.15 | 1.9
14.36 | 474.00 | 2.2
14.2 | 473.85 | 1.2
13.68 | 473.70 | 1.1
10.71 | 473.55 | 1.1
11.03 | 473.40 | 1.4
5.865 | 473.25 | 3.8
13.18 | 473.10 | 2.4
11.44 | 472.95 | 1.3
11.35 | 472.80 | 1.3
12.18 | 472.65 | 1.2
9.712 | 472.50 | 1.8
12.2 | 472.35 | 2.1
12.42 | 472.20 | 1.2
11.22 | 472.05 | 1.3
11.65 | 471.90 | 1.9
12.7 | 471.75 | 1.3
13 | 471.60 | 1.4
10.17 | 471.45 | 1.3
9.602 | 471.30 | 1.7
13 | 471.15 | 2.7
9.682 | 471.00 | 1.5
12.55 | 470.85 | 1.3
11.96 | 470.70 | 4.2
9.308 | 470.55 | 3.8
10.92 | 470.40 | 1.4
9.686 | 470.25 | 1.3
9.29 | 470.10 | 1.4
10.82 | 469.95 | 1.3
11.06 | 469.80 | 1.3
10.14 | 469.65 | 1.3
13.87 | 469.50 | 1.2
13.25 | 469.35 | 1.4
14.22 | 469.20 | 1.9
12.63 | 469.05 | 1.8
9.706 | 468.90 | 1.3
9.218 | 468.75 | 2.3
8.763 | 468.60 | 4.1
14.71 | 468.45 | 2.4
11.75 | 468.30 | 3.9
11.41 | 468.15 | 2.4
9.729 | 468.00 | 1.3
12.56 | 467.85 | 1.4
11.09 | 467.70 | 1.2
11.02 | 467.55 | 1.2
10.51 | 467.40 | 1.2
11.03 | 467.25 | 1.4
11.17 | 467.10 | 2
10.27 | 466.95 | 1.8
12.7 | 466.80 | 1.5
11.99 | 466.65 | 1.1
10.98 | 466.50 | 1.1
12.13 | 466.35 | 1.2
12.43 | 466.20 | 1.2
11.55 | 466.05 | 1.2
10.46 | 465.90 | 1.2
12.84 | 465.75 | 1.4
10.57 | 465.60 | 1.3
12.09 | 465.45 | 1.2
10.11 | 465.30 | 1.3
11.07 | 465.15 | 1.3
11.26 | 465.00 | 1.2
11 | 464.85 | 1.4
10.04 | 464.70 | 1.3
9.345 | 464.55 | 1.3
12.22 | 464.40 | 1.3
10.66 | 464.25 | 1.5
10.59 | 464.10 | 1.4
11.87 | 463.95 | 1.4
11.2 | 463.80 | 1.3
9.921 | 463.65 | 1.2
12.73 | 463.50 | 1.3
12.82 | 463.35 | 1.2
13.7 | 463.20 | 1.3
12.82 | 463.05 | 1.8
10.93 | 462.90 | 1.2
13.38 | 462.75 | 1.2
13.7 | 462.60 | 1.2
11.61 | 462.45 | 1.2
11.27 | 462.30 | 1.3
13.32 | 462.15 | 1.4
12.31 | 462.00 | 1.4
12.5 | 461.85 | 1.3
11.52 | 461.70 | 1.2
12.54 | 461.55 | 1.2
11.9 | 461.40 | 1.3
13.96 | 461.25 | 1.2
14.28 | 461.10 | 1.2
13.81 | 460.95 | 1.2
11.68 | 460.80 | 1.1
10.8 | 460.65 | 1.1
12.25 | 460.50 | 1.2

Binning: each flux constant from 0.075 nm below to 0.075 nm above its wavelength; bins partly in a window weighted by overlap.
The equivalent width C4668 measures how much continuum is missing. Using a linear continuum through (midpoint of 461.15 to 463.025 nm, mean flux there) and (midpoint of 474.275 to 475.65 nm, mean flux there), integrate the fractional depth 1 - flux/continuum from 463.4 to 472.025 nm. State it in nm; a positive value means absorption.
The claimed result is 0.75 nm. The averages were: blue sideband 12.4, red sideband 12.2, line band 11.3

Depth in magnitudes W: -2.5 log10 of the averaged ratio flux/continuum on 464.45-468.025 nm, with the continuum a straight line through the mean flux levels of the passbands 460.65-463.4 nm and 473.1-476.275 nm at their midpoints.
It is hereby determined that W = 0.108 mag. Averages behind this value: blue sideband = 12.6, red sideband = 11.9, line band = 11.2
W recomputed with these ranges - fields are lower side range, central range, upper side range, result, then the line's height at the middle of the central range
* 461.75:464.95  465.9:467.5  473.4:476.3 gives 0.045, 11.9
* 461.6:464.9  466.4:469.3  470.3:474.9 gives 0.031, 11.7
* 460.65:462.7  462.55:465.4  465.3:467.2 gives 0.049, 12.1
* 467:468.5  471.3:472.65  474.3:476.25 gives 0.020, 11.8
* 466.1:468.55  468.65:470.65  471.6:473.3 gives 0.042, 11.5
